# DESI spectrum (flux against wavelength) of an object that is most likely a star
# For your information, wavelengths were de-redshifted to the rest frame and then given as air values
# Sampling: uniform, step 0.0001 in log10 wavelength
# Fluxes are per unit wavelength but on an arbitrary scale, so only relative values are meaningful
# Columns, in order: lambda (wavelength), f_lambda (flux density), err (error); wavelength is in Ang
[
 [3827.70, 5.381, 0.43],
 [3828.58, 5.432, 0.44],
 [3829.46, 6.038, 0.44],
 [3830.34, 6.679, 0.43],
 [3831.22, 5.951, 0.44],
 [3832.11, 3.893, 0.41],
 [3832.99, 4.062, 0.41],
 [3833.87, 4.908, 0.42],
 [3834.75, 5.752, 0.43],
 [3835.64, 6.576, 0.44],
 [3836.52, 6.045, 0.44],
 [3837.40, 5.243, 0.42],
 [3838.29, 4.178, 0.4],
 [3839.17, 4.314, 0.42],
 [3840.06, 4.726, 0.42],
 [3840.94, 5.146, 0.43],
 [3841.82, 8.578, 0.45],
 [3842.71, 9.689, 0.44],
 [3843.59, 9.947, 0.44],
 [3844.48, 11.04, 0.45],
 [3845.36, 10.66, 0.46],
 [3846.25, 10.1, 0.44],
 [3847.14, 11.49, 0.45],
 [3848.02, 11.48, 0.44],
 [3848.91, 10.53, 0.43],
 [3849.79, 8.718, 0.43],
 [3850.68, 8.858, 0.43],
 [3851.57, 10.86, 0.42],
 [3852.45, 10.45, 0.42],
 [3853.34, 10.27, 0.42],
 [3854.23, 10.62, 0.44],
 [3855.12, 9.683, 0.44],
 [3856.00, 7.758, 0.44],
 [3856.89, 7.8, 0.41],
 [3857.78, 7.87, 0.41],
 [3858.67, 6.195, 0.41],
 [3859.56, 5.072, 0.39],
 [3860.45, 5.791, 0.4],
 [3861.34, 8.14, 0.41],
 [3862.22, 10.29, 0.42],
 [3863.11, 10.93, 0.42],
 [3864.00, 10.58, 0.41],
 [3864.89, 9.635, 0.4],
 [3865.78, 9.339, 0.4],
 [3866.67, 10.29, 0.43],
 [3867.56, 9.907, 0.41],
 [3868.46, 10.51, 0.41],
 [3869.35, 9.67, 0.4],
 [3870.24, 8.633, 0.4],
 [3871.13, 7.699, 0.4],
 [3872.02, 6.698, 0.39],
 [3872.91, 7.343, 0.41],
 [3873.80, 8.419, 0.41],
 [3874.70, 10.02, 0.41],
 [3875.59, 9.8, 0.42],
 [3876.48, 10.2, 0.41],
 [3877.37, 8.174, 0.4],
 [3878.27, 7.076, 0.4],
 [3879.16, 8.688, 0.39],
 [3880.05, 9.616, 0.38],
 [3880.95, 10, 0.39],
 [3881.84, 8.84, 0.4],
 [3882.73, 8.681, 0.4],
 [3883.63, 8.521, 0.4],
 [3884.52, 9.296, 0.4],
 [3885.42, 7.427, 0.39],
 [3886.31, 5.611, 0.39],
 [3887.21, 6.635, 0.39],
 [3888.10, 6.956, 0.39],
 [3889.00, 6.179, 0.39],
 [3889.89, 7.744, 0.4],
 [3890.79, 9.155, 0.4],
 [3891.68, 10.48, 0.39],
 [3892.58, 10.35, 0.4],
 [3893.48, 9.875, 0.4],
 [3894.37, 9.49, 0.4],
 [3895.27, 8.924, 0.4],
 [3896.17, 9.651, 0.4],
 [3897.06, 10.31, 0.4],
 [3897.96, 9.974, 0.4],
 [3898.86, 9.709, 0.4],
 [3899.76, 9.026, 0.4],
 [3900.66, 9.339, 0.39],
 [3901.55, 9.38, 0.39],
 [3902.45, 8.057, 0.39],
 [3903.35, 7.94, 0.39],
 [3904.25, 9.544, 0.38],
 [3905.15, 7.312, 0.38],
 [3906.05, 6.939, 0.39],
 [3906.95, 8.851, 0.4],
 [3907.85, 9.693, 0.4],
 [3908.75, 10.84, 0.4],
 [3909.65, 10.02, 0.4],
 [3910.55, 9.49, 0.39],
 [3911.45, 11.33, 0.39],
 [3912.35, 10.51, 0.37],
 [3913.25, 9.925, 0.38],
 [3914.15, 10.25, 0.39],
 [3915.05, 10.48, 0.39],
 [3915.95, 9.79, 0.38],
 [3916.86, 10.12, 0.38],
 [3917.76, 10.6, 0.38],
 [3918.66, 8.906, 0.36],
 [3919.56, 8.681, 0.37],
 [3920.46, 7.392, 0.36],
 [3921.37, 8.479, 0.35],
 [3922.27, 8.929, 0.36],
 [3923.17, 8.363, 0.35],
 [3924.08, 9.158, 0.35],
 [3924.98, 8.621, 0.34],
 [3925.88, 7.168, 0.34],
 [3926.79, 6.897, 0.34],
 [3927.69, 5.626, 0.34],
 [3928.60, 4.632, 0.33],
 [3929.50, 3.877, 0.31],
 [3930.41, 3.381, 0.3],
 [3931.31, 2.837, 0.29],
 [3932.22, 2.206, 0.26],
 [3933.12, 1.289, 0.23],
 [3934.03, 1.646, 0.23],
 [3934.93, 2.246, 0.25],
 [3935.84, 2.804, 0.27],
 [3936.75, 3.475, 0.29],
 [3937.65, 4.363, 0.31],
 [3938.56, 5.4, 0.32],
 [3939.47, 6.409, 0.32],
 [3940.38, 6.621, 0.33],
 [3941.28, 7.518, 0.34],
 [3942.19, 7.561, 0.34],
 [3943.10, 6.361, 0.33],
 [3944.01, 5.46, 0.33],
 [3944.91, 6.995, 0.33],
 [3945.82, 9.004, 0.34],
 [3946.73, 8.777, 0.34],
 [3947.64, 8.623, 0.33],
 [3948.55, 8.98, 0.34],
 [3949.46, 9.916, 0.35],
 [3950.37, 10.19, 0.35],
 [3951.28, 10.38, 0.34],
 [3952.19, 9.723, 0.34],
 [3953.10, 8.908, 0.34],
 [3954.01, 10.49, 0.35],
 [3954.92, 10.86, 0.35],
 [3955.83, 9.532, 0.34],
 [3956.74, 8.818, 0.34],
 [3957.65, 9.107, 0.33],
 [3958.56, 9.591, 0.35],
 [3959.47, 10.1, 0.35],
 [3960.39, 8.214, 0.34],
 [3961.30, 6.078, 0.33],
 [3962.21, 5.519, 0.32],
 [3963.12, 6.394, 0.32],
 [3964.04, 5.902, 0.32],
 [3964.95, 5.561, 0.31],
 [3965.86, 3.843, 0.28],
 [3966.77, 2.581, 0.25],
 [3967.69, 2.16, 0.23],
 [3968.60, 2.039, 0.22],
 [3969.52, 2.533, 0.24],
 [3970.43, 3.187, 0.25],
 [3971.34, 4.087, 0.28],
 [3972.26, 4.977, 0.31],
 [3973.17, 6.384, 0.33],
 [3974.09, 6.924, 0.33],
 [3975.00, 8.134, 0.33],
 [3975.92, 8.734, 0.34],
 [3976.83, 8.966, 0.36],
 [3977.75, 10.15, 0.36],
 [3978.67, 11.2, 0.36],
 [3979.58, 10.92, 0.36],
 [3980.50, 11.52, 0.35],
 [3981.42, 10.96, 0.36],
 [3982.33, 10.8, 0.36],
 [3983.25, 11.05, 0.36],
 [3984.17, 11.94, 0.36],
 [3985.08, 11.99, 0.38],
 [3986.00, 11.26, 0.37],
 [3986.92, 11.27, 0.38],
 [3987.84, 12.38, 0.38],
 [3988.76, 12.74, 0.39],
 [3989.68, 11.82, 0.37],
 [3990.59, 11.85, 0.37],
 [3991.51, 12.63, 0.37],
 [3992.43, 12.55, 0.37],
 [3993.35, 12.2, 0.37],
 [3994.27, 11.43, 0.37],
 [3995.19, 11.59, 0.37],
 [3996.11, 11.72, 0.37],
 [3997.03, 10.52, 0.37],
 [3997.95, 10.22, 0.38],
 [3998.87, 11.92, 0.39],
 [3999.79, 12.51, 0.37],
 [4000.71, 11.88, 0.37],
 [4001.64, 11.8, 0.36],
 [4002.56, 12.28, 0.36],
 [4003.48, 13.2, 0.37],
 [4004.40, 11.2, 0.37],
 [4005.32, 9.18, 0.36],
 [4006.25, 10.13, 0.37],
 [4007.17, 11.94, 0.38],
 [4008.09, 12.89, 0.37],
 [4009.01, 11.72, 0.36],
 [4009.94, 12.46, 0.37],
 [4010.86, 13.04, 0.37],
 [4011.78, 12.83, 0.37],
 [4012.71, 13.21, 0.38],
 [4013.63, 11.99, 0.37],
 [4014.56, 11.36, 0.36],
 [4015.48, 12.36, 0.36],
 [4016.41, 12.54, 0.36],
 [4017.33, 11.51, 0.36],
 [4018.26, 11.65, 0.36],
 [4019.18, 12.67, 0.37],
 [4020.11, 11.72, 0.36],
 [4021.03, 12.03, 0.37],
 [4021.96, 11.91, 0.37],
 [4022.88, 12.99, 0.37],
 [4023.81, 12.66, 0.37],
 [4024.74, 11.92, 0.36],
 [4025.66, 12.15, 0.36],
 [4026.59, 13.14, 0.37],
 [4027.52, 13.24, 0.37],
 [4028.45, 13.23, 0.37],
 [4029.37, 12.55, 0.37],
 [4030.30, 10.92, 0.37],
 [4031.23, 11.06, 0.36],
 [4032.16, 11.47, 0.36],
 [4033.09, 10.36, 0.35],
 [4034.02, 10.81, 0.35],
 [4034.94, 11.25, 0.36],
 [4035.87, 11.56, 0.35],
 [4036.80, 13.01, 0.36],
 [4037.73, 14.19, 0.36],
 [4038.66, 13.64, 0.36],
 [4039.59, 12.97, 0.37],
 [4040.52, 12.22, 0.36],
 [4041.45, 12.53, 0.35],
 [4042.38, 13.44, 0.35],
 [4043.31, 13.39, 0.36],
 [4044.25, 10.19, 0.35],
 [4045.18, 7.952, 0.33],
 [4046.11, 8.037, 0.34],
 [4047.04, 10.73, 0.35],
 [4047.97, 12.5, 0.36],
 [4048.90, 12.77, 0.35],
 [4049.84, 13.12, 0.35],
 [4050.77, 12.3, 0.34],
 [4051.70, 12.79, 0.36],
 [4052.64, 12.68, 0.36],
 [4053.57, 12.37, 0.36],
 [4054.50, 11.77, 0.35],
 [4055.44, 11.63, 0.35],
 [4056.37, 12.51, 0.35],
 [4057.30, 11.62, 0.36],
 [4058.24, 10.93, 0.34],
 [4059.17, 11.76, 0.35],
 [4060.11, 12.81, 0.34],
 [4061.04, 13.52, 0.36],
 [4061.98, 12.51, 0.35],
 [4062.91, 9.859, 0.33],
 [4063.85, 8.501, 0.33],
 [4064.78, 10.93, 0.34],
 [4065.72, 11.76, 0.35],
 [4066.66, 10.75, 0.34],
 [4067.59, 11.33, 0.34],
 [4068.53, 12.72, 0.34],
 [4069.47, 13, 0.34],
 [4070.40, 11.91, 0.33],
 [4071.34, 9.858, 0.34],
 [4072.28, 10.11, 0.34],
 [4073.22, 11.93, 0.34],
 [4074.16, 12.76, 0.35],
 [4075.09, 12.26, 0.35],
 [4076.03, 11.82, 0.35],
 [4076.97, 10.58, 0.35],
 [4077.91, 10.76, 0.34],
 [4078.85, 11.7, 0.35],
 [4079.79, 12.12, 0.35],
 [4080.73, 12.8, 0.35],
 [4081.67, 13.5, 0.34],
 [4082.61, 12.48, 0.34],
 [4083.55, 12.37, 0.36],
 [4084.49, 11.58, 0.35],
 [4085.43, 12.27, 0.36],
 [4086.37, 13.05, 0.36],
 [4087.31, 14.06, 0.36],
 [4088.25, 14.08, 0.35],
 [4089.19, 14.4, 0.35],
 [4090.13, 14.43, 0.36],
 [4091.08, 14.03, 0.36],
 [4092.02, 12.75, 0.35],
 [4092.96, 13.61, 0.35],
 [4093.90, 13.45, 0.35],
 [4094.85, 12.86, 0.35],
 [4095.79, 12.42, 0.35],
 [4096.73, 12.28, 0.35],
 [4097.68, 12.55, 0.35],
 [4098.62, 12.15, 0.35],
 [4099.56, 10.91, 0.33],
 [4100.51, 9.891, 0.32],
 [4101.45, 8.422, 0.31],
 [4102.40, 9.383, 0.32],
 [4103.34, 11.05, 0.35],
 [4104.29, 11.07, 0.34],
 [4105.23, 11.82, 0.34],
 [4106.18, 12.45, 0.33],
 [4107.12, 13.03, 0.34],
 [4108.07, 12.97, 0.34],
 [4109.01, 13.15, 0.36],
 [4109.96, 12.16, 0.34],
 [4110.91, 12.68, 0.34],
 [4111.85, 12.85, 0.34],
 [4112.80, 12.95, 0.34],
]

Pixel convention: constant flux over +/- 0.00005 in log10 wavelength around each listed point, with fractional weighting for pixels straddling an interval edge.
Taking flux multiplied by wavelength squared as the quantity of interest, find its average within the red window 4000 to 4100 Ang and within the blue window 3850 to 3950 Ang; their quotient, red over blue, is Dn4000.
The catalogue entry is 1.6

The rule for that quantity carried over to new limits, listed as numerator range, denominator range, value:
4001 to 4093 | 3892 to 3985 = 1.63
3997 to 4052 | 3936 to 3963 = 1.56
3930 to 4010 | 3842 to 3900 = 0.99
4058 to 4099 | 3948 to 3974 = 1.85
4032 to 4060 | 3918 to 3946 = 2.14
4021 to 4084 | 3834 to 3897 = 1.52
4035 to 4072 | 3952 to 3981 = 1.70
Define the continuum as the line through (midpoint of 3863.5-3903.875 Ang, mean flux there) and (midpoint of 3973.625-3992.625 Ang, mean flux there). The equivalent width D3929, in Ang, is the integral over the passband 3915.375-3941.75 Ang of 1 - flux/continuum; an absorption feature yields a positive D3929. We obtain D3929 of 9.8 Ang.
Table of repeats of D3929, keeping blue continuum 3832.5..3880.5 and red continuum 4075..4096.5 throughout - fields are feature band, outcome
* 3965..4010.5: 4.8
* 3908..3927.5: 0.6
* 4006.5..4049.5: -1.4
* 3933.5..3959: 6.8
